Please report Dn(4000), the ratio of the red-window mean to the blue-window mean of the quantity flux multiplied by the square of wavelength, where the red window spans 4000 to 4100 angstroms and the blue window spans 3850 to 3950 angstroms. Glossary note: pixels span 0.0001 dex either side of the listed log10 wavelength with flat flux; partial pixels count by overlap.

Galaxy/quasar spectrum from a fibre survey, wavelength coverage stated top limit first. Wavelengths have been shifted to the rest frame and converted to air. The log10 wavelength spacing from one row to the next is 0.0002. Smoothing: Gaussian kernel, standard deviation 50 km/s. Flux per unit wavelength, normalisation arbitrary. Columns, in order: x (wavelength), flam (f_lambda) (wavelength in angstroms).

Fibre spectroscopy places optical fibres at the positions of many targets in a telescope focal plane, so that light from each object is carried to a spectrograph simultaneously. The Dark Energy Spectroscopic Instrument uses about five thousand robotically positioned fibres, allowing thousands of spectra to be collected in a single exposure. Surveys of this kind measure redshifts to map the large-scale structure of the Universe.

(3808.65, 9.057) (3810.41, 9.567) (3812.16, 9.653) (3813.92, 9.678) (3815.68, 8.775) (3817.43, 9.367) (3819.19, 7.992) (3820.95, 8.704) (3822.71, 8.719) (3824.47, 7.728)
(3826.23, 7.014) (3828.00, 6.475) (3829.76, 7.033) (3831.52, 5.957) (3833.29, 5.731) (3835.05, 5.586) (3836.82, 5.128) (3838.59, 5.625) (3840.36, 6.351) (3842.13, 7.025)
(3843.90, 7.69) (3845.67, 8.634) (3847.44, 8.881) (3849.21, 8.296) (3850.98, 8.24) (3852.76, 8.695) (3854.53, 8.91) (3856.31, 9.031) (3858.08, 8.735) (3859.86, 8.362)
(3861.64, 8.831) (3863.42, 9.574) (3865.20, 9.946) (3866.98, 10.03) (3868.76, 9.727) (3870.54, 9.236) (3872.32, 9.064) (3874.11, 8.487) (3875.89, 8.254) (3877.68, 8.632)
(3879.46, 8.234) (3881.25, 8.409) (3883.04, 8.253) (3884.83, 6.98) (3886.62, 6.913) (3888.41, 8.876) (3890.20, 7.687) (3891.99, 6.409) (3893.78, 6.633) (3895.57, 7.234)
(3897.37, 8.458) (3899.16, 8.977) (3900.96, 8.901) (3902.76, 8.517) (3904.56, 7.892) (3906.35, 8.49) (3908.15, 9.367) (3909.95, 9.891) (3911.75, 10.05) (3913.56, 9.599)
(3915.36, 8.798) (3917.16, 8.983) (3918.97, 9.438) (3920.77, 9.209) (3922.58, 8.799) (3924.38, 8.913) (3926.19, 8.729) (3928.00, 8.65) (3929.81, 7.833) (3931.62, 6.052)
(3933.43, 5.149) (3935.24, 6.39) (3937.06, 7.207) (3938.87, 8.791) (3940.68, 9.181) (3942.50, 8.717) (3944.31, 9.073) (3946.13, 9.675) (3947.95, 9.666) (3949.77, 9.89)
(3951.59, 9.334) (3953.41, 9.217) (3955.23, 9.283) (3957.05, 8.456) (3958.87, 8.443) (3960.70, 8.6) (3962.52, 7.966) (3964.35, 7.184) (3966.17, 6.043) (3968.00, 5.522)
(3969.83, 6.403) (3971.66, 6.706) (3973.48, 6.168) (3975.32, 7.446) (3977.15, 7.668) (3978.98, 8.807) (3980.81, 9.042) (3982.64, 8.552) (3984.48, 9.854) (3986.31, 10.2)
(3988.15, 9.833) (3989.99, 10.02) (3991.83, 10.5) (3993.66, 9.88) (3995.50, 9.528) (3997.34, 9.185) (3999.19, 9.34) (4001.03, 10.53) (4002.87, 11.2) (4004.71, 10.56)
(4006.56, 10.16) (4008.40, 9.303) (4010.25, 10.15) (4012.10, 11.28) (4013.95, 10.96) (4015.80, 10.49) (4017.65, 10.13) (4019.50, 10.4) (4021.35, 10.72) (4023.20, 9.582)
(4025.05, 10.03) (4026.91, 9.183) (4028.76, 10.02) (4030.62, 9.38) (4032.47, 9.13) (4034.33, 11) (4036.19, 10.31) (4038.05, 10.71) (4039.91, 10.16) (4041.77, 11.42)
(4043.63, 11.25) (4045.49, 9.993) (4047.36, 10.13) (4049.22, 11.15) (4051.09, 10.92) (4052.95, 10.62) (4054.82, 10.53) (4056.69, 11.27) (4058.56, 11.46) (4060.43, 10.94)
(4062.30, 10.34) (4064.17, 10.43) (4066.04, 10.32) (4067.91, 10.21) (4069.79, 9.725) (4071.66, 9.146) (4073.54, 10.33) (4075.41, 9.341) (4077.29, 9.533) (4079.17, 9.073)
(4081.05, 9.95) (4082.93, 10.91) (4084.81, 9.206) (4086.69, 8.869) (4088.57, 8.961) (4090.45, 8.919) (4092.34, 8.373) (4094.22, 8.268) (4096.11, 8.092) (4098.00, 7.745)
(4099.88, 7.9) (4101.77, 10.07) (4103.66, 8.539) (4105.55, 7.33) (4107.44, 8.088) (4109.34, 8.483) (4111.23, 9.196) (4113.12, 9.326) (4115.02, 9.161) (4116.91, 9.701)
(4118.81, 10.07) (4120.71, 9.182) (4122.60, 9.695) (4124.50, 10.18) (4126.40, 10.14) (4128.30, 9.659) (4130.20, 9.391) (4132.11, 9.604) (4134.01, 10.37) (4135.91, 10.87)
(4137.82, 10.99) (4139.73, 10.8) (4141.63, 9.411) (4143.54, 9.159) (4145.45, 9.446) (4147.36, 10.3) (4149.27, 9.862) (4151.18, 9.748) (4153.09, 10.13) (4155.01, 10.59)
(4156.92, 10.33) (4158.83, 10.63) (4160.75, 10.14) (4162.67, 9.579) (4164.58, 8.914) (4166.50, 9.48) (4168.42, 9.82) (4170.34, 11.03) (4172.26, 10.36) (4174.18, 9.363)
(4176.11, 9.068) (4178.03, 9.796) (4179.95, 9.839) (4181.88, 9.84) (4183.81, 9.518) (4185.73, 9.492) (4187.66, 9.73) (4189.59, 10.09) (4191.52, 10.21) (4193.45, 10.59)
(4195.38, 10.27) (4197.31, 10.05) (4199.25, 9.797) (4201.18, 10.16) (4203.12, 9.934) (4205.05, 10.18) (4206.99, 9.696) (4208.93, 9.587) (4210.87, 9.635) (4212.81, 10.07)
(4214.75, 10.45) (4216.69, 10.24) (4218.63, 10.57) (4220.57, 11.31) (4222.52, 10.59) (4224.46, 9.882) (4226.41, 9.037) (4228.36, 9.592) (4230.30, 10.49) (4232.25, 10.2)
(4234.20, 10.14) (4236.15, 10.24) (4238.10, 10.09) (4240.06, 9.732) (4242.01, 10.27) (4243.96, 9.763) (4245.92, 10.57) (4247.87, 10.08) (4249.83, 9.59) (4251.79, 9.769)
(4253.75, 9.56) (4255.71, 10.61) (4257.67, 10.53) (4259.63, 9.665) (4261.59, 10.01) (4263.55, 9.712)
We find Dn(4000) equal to 1.3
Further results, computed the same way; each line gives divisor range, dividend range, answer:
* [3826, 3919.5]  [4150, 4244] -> 1.44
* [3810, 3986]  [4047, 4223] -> 1.34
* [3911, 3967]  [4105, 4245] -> 1.31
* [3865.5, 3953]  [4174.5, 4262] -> 1.37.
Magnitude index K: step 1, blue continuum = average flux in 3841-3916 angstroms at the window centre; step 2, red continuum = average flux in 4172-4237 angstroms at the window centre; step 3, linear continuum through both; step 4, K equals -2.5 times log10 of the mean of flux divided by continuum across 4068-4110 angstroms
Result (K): 0.059 mag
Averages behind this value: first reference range 8.54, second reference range 10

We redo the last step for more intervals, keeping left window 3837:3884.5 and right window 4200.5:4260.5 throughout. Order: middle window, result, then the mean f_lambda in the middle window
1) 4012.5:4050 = -0.126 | 10.3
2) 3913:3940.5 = 0.070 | 8.18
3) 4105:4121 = 0.068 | 8.98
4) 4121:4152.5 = -0.034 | 9.96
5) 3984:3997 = -0.107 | 9.95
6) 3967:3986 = 0.164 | 7.7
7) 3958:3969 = 0.217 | 7.28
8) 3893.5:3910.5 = 0.019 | 8.47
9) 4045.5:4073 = -0.129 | 10.5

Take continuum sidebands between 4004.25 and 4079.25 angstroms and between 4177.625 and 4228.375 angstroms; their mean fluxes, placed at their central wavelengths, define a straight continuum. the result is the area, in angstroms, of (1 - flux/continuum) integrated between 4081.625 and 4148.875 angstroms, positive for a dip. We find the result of 5.5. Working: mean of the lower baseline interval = 10.3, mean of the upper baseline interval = 10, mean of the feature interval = 9.34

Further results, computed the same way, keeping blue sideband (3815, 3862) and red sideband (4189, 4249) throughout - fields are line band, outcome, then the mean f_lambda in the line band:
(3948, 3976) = 2.0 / 7.83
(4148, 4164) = -0.6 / 10.1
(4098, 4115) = 1.4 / 8.6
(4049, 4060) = -2.3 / 11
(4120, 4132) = -0.2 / 9.71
